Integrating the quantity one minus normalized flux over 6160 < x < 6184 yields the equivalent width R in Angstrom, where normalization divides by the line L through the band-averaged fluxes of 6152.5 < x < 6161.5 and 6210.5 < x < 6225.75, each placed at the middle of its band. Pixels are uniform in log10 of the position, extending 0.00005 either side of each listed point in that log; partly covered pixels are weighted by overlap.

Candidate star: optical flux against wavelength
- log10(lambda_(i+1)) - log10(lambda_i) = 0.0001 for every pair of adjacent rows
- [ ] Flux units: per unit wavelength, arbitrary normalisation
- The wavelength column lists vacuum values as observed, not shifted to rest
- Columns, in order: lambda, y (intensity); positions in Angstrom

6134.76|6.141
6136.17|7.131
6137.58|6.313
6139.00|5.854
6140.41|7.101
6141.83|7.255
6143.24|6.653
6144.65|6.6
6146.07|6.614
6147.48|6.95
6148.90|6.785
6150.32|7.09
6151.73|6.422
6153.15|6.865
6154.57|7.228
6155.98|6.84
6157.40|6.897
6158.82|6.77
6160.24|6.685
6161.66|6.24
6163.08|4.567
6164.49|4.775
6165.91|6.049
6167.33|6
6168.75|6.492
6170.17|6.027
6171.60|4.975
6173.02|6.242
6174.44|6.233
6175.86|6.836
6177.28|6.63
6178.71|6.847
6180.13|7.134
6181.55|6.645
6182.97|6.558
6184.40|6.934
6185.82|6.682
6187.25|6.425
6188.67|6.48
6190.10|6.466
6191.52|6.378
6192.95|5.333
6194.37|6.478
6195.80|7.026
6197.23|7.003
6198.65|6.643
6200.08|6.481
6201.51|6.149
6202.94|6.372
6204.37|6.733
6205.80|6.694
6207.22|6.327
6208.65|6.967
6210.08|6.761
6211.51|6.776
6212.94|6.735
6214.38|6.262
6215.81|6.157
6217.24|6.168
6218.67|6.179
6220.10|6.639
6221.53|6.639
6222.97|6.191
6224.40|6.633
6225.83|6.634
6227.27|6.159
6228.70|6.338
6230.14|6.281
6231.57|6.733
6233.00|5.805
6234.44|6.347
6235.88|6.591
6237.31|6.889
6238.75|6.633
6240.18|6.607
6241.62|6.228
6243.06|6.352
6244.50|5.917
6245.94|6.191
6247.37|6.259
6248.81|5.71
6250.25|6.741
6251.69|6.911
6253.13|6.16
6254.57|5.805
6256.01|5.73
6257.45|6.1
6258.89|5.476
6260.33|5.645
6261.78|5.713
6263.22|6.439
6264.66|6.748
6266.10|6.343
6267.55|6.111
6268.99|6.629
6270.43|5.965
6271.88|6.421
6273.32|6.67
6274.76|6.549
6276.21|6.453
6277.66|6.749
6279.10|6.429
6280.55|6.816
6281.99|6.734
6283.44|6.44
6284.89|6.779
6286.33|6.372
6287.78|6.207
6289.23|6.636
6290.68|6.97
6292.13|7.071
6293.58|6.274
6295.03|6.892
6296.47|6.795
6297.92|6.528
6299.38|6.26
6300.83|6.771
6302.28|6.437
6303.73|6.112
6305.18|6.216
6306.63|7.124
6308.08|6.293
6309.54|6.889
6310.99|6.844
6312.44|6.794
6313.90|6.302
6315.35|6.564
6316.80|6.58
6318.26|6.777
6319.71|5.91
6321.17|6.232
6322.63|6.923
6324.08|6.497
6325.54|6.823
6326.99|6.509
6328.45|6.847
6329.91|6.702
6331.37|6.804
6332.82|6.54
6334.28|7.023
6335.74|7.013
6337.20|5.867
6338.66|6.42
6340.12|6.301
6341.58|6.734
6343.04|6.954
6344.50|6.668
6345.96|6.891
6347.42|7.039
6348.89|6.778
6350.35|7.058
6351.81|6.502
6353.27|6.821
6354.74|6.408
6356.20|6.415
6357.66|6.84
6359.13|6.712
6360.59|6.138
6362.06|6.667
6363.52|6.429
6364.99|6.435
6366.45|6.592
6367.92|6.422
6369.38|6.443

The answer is 2.0 Angstrom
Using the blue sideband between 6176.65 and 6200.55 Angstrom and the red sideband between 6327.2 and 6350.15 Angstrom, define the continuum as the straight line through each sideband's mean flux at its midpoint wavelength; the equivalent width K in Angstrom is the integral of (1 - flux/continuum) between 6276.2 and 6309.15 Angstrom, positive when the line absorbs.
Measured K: 0.4 Angstrom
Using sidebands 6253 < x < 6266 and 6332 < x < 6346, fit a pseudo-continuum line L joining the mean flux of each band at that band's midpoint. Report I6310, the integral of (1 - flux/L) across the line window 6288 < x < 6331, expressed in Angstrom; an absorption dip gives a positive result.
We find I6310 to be -1.4 Angstrom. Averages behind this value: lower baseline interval 5.99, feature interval 6.6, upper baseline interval 6.63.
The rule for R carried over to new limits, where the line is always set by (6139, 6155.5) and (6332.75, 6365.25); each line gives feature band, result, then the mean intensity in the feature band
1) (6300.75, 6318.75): 0.3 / 6.59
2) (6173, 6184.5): 0.2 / 6.69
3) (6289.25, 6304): 0.1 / 6.63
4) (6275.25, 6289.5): 0.3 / 6.56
